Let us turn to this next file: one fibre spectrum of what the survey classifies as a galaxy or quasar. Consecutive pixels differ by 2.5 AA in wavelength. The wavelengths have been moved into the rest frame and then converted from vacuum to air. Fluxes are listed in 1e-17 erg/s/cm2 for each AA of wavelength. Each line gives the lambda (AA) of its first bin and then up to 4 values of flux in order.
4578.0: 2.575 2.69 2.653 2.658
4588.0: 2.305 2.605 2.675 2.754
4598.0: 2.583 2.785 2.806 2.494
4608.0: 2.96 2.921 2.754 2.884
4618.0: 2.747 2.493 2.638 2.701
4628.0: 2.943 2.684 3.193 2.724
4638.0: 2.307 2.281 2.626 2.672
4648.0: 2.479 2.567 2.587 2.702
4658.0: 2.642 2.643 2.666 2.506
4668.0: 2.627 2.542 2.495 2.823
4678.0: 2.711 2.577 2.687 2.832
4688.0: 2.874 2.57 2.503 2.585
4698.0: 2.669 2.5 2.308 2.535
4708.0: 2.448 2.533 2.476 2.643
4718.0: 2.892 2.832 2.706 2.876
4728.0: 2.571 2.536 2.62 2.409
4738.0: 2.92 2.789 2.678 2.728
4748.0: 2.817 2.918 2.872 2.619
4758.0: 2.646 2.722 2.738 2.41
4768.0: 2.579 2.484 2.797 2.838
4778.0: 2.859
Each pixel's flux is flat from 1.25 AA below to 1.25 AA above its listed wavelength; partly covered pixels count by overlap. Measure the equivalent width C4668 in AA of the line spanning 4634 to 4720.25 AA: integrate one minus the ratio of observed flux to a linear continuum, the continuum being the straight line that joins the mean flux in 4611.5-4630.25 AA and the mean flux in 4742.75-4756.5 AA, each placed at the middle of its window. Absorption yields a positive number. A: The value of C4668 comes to 4.9 AA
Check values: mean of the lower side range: 2.74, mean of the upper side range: 2.78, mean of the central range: 2.6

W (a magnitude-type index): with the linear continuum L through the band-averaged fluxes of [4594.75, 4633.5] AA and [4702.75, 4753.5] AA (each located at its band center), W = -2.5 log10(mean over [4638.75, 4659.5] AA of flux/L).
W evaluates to 0.07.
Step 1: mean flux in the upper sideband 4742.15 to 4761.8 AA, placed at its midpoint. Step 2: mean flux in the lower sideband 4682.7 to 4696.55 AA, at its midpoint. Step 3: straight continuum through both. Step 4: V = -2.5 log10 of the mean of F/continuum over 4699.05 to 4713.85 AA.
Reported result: 0.10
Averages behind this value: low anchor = 2.68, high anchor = 2.75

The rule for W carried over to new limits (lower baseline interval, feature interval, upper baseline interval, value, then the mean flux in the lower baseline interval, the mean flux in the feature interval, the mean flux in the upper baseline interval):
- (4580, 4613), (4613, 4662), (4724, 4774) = 0.01 mag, 2.69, 2.66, 2.69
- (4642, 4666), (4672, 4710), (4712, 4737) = 0.01 mag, 2.61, 2.61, 2.66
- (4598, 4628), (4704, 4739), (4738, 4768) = 0.04 mag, 2.75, 2.64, 2.72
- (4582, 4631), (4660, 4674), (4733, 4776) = 0.05 mag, 2.7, 2.58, 2.7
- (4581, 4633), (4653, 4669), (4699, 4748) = 0.02 mag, 2.71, 2.63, 2.64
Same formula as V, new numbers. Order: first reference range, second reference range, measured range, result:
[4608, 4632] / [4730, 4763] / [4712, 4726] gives 0.00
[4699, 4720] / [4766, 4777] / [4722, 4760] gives -0.04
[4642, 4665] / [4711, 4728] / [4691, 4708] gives 0.07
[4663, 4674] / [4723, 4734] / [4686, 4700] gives -0.02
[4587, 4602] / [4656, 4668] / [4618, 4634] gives -0.06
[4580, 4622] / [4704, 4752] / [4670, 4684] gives 0.02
